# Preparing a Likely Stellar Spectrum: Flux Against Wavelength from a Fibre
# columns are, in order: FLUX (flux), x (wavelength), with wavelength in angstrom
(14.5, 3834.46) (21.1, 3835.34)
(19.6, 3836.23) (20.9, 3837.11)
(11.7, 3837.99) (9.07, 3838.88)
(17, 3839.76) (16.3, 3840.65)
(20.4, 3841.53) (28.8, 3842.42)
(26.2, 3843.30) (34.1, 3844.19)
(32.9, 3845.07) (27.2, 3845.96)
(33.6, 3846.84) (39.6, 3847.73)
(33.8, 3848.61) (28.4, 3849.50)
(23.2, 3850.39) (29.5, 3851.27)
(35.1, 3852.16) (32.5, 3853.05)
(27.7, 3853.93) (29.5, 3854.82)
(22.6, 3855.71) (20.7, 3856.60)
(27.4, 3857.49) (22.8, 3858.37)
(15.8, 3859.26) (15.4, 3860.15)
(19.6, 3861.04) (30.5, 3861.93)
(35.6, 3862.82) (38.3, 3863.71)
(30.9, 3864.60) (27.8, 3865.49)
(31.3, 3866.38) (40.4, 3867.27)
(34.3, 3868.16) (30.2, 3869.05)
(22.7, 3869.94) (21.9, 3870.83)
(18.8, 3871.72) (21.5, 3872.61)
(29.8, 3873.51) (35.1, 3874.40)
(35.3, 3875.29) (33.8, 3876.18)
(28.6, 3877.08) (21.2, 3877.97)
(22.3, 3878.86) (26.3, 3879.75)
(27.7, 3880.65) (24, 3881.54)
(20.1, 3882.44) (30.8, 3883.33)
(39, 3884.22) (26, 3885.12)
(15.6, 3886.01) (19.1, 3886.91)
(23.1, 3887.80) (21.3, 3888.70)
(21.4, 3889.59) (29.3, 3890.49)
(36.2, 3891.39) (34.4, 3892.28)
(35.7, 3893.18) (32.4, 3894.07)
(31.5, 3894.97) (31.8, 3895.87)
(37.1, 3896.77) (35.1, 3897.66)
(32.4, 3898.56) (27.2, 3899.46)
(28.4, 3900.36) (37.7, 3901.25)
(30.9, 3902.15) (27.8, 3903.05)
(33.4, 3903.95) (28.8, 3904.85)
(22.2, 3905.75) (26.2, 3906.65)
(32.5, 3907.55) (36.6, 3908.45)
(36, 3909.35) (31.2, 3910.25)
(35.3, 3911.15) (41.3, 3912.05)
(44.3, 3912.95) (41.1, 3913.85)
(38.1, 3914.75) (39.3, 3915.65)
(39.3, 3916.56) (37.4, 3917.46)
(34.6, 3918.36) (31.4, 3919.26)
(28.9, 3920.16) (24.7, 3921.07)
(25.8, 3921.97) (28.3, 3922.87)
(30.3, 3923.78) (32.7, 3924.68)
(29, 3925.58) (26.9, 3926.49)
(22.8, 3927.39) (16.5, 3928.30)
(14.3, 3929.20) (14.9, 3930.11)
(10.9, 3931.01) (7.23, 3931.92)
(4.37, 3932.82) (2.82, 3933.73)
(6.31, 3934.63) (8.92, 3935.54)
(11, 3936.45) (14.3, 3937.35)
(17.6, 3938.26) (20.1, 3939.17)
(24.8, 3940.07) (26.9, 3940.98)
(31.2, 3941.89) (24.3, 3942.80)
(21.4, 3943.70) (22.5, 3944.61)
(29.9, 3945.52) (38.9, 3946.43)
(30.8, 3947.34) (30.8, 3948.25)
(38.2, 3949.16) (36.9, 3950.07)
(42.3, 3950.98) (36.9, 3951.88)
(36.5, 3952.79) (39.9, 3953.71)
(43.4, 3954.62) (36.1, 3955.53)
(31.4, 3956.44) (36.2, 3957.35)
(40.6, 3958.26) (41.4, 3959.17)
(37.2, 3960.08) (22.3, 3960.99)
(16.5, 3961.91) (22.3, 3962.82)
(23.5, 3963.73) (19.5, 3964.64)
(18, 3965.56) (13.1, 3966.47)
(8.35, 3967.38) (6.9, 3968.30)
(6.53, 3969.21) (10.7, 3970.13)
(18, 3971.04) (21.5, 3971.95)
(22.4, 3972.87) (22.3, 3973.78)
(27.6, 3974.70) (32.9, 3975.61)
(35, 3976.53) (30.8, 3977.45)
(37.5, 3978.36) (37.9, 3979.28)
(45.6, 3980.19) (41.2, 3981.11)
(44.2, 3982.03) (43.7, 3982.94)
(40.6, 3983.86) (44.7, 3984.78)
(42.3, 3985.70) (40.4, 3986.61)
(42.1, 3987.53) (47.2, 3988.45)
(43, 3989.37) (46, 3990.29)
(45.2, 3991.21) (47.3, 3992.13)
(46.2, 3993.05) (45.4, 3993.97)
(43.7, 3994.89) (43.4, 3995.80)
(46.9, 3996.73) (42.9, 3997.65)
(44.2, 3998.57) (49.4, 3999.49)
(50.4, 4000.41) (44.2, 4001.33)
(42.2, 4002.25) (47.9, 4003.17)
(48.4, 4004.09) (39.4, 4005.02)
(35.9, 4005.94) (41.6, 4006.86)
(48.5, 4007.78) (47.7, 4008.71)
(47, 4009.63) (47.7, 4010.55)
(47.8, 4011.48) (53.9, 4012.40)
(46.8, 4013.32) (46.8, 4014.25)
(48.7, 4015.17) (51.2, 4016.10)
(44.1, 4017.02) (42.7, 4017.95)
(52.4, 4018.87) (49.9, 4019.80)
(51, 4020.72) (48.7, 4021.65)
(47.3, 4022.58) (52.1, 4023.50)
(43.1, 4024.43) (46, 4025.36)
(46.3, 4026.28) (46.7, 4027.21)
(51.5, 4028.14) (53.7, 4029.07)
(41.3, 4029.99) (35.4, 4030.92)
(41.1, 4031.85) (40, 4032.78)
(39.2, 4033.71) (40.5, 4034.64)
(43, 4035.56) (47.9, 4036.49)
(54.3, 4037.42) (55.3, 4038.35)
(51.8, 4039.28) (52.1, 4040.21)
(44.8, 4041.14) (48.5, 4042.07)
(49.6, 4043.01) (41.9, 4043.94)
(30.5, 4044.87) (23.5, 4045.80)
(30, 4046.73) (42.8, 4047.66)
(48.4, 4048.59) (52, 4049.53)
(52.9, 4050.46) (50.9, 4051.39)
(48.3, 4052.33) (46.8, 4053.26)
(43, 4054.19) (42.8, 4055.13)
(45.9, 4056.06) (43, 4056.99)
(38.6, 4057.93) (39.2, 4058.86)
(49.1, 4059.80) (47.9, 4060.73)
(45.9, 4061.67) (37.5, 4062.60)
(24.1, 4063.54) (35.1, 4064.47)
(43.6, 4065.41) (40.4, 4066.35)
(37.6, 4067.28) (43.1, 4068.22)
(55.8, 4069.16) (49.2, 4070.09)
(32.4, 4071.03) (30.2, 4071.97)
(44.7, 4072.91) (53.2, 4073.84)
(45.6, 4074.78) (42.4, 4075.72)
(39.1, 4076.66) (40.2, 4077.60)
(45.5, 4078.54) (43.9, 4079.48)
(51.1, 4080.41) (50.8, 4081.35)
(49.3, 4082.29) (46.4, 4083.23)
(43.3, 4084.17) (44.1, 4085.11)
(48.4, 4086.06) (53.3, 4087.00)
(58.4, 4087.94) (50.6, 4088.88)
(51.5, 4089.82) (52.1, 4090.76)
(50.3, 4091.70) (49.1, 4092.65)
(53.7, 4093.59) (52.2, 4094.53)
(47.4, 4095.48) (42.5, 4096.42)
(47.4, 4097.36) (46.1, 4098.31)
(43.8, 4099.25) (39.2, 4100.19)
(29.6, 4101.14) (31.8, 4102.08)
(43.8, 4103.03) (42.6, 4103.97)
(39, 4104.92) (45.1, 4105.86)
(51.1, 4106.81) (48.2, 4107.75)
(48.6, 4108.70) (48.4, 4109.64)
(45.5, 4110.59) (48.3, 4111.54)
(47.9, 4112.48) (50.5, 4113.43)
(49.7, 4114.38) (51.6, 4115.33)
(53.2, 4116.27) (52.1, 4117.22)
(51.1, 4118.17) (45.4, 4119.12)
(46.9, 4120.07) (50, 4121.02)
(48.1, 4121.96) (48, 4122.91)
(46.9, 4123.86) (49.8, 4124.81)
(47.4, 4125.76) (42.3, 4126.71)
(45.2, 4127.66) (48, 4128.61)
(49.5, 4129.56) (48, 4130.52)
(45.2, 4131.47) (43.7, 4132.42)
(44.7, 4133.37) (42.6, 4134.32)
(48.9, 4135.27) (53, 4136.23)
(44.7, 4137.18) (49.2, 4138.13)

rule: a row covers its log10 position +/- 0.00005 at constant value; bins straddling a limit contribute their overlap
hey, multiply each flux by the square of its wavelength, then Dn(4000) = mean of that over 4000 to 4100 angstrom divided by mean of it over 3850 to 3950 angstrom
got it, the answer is 1.79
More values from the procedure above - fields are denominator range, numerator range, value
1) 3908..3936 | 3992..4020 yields 1.83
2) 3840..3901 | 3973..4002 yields 1.56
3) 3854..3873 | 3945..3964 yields 1.34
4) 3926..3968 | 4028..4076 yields 1.89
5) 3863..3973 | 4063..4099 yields 1.81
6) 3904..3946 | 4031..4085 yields 1.83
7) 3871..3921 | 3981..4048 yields 1.57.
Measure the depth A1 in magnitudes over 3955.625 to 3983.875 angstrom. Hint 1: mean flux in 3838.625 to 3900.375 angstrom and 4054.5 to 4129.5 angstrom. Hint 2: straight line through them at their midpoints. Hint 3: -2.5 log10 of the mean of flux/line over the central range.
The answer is 0.29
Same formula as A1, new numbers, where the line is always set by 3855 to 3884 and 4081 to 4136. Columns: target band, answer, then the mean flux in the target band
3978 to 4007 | -0.17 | 43.8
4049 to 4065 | -0.02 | 43.7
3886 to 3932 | 0.02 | 29.7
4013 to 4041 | -0.17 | 47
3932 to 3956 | 0.29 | 25.8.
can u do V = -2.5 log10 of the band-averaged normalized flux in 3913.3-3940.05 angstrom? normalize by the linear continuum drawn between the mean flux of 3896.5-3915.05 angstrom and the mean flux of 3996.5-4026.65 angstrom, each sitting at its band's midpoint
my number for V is 0.48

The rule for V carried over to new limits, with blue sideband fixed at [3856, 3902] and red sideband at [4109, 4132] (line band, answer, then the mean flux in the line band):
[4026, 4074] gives -0.03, 43.6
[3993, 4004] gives -0.20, 45.7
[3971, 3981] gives 0.17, 31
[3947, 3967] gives 0.10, 31.5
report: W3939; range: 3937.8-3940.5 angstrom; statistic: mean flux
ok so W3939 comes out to 20.8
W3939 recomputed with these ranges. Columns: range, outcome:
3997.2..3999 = 43.6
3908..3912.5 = 36.1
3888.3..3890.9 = 24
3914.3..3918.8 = 37.7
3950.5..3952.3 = 39.8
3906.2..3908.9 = 31.8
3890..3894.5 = 33.5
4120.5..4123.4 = 48.8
